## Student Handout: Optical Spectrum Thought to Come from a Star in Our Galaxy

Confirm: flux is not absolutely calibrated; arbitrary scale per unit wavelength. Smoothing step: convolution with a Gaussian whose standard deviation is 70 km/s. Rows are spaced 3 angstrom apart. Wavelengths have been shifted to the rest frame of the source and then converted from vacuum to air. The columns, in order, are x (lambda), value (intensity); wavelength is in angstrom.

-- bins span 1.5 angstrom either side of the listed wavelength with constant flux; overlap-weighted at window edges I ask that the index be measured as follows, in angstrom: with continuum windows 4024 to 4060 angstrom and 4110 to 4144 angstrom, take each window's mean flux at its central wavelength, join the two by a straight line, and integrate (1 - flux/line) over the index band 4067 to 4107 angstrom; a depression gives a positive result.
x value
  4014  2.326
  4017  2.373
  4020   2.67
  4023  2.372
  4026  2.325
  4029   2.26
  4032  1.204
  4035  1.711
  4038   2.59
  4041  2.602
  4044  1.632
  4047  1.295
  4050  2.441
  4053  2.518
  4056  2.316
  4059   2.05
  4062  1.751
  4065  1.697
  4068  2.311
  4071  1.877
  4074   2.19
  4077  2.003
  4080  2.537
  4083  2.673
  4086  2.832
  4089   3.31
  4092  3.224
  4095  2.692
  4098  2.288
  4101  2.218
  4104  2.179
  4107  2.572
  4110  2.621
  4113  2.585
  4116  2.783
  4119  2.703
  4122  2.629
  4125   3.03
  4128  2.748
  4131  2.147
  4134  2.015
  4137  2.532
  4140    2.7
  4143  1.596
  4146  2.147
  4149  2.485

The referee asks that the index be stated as -3.1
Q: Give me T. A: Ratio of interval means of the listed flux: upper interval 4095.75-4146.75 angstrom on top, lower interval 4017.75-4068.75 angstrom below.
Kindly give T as 1.16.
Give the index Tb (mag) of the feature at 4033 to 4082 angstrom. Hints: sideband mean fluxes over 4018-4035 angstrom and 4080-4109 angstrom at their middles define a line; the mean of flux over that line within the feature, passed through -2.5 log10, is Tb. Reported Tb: 0.14 mag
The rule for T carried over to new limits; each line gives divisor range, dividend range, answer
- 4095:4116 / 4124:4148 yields 0.96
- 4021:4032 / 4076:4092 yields 1.26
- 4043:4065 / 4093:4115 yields 1.25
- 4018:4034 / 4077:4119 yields 1.22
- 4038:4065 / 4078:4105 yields 1.28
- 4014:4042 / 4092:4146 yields 1.11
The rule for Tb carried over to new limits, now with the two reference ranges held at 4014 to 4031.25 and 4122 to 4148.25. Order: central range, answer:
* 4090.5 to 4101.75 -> -0.11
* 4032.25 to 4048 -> 0.21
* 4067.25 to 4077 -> 0.13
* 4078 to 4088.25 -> -0.14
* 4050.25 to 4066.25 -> 0.12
